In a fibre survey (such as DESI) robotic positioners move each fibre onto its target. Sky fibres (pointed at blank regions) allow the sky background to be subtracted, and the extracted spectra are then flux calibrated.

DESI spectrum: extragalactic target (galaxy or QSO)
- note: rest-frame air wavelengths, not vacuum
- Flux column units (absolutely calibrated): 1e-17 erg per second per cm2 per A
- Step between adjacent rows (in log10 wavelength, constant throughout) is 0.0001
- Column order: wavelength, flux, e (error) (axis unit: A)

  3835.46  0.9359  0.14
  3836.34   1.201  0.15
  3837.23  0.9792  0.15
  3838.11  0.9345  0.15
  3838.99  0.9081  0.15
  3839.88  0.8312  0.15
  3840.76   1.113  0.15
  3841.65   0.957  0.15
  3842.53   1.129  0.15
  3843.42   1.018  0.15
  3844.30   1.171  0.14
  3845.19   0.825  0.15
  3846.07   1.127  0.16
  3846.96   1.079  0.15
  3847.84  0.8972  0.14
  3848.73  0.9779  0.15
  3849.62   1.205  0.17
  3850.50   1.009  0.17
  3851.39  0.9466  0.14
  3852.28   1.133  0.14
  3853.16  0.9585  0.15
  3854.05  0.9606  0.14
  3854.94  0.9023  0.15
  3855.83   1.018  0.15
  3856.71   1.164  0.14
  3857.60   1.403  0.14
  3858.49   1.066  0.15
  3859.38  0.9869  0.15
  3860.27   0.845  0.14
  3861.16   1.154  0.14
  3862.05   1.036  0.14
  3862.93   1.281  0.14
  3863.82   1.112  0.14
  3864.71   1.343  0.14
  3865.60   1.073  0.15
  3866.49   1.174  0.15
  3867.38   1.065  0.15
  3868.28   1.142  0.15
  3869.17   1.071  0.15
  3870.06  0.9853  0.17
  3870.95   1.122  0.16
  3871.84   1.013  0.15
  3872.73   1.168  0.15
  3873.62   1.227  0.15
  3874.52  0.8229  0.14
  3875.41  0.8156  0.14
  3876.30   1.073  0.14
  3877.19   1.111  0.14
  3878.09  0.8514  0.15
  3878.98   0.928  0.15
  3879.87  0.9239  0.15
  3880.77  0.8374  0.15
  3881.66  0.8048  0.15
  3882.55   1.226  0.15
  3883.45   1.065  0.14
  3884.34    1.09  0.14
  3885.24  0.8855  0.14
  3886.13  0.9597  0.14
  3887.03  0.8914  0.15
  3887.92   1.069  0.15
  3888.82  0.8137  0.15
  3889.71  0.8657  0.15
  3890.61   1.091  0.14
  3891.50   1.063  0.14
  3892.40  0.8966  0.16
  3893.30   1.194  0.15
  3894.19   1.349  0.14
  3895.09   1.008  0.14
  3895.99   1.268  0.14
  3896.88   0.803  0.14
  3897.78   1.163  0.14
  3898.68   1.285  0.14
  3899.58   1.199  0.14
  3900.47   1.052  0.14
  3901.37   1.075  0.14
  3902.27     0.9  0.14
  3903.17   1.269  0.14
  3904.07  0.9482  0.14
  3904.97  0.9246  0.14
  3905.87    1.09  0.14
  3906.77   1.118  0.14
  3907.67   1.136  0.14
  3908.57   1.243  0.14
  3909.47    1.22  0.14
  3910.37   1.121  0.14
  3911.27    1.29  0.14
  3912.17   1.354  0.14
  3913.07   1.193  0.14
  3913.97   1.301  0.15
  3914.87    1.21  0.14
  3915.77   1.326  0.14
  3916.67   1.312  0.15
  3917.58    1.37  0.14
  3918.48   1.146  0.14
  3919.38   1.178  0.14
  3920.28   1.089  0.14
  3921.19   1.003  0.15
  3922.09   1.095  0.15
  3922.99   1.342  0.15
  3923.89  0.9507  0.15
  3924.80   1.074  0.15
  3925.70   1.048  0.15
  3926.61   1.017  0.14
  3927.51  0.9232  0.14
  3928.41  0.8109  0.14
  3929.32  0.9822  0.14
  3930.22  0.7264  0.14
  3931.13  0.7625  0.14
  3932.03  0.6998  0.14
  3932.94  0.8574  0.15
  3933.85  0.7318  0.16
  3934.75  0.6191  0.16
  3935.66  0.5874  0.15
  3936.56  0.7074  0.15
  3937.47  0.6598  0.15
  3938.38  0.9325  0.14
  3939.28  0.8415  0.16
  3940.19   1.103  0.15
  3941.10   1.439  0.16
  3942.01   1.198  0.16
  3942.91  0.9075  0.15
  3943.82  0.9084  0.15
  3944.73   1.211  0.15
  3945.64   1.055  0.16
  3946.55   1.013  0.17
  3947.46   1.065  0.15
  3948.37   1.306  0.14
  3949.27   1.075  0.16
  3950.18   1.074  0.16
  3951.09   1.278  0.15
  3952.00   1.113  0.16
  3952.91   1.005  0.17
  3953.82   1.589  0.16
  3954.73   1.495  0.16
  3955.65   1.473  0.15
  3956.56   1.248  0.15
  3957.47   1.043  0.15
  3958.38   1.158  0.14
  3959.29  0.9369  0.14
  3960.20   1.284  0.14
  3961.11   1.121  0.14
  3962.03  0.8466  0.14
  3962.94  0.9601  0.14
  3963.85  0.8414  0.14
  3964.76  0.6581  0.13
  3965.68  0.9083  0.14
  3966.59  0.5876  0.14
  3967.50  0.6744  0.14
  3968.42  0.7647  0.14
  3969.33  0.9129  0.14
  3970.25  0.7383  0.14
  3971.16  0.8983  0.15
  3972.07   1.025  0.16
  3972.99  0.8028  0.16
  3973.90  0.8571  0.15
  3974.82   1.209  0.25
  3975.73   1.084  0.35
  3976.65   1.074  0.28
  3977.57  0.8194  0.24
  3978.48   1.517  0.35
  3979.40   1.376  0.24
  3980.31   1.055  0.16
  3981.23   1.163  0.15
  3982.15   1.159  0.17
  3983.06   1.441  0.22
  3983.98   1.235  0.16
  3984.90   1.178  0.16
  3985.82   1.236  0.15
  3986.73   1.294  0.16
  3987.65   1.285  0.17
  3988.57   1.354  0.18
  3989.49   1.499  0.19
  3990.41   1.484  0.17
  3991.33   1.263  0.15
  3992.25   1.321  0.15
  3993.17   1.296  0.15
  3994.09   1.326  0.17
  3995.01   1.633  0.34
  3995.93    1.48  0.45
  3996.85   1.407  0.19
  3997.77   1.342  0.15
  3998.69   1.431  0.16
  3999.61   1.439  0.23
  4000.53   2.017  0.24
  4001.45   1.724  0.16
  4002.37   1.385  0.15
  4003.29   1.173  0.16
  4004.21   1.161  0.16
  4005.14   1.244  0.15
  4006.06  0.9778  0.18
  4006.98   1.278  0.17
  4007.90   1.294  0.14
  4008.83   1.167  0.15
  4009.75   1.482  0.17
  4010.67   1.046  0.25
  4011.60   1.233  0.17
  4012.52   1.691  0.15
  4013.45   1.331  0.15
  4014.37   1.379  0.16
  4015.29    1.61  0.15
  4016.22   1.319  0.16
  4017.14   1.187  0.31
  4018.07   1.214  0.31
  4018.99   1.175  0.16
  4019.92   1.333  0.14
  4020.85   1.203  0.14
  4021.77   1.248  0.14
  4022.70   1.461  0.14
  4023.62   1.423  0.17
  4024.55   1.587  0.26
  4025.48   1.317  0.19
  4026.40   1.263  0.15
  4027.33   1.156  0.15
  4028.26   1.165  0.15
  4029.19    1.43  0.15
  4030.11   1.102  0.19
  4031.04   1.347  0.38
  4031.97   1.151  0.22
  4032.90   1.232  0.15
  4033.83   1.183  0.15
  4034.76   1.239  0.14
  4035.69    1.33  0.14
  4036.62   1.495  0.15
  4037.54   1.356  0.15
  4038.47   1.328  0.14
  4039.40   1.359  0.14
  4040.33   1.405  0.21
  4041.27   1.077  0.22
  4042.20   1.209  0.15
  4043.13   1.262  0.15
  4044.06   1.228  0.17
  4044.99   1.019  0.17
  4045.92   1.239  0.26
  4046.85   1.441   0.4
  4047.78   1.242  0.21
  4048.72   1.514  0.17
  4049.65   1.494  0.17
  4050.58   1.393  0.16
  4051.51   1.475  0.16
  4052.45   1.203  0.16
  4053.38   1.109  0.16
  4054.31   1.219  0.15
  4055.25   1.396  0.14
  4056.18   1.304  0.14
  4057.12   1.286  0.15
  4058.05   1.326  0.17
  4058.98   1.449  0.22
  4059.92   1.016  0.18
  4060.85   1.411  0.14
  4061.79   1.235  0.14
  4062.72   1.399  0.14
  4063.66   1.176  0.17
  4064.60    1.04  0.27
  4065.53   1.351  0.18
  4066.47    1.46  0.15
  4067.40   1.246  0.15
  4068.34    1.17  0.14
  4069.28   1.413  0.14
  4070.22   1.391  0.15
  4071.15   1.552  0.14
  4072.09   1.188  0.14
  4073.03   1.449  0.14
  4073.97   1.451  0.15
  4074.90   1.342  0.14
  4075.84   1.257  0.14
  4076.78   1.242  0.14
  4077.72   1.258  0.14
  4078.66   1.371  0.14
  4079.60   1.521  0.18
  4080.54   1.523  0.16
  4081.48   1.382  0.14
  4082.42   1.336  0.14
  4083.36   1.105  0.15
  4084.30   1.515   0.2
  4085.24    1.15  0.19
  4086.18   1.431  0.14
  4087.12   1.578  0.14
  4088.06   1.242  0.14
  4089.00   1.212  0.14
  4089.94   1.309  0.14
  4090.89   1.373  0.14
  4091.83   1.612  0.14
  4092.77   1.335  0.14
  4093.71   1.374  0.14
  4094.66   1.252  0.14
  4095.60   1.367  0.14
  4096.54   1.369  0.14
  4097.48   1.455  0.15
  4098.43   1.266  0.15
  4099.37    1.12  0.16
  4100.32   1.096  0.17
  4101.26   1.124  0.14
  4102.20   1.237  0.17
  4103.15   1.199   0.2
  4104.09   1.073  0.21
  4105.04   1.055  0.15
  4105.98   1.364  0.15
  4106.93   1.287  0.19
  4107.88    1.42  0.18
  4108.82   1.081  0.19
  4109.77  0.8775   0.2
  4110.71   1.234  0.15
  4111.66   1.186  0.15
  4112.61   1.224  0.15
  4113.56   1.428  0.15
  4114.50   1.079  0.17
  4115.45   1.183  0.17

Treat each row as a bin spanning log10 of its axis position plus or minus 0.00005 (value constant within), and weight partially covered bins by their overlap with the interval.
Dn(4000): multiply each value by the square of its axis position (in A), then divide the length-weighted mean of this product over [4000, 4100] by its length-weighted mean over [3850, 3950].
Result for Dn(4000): 1.4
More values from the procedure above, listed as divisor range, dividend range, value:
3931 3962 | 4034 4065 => 1.30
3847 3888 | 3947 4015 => 1.23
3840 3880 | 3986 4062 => 1.37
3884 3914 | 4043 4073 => 1.30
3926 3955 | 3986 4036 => 1.40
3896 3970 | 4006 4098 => 1.33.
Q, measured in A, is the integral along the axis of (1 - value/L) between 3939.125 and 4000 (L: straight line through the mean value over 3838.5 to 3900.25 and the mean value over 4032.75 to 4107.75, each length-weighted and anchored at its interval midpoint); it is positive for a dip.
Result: 1.4 A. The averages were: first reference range 1.04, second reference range 1.31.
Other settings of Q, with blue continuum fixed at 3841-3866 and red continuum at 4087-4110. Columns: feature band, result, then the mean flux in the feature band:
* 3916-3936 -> 2.63 A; 0.975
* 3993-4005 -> -2.65 A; 1.45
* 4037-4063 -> -1.56 A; 1.3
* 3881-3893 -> 1.24 A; 0.979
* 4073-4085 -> -1.04 A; 1.36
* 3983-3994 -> -1.35 A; 1.32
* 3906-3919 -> -1.42 A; 1.23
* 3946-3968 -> 1.47 A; 1.07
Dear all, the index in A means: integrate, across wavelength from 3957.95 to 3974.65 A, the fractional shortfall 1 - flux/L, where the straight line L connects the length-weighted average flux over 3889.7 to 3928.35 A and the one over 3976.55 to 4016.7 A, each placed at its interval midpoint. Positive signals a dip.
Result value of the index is 4.9 A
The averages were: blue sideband 1.13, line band 0.893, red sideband 1.33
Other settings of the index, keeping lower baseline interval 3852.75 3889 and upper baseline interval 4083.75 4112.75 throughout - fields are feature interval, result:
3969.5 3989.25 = 0.3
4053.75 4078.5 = -1.4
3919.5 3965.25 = 3.8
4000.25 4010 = -1.4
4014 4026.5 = -1.6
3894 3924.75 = -2.2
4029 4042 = -0.8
